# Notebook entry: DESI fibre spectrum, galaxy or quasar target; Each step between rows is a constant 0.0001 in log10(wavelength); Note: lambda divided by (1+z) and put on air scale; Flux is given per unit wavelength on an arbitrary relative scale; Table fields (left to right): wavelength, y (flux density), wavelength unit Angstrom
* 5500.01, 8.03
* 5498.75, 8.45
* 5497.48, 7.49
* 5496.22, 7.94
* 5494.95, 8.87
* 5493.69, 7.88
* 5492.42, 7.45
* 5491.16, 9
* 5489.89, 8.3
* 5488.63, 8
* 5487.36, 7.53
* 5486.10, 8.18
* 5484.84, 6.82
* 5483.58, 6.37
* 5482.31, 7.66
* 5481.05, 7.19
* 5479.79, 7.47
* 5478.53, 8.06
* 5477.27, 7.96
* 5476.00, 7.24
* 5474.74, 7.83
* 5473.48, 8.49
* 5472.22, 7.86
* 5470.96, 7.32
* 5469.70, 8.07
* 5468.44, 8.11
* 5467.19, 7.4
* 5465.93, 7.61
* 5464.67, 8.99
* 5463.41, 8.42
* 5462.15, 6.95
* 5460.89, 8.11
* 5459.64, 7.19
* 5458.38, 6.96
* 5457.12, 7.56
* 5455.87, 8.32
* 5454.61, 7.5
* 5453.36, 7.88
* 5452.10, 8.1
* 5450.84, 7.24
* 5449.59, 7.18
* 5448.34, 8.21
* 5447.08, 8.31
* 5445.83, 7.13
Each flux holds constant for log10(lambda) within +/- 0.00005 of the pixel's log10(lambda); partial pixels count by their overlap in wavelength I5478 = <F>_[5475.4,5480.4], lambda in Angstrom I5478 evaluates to 7.68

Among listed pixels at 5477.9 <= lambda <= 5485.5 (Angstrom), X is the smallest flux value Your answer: 6.37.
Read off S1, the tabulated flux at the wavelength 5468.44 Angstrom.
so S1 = 8.11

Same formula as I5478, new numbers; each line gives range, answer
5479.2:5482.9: 7.45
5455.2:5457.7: 7.95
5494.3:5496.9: 8.4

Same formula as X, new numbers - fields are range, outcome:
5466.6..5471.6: 7.32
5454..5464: 6.95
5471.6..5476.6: 7.24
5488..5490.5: 8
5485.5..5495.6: 7.45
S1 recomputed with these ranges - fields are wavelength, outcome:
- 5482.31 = 7.66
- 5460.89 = 8.11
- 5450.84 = 7.24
